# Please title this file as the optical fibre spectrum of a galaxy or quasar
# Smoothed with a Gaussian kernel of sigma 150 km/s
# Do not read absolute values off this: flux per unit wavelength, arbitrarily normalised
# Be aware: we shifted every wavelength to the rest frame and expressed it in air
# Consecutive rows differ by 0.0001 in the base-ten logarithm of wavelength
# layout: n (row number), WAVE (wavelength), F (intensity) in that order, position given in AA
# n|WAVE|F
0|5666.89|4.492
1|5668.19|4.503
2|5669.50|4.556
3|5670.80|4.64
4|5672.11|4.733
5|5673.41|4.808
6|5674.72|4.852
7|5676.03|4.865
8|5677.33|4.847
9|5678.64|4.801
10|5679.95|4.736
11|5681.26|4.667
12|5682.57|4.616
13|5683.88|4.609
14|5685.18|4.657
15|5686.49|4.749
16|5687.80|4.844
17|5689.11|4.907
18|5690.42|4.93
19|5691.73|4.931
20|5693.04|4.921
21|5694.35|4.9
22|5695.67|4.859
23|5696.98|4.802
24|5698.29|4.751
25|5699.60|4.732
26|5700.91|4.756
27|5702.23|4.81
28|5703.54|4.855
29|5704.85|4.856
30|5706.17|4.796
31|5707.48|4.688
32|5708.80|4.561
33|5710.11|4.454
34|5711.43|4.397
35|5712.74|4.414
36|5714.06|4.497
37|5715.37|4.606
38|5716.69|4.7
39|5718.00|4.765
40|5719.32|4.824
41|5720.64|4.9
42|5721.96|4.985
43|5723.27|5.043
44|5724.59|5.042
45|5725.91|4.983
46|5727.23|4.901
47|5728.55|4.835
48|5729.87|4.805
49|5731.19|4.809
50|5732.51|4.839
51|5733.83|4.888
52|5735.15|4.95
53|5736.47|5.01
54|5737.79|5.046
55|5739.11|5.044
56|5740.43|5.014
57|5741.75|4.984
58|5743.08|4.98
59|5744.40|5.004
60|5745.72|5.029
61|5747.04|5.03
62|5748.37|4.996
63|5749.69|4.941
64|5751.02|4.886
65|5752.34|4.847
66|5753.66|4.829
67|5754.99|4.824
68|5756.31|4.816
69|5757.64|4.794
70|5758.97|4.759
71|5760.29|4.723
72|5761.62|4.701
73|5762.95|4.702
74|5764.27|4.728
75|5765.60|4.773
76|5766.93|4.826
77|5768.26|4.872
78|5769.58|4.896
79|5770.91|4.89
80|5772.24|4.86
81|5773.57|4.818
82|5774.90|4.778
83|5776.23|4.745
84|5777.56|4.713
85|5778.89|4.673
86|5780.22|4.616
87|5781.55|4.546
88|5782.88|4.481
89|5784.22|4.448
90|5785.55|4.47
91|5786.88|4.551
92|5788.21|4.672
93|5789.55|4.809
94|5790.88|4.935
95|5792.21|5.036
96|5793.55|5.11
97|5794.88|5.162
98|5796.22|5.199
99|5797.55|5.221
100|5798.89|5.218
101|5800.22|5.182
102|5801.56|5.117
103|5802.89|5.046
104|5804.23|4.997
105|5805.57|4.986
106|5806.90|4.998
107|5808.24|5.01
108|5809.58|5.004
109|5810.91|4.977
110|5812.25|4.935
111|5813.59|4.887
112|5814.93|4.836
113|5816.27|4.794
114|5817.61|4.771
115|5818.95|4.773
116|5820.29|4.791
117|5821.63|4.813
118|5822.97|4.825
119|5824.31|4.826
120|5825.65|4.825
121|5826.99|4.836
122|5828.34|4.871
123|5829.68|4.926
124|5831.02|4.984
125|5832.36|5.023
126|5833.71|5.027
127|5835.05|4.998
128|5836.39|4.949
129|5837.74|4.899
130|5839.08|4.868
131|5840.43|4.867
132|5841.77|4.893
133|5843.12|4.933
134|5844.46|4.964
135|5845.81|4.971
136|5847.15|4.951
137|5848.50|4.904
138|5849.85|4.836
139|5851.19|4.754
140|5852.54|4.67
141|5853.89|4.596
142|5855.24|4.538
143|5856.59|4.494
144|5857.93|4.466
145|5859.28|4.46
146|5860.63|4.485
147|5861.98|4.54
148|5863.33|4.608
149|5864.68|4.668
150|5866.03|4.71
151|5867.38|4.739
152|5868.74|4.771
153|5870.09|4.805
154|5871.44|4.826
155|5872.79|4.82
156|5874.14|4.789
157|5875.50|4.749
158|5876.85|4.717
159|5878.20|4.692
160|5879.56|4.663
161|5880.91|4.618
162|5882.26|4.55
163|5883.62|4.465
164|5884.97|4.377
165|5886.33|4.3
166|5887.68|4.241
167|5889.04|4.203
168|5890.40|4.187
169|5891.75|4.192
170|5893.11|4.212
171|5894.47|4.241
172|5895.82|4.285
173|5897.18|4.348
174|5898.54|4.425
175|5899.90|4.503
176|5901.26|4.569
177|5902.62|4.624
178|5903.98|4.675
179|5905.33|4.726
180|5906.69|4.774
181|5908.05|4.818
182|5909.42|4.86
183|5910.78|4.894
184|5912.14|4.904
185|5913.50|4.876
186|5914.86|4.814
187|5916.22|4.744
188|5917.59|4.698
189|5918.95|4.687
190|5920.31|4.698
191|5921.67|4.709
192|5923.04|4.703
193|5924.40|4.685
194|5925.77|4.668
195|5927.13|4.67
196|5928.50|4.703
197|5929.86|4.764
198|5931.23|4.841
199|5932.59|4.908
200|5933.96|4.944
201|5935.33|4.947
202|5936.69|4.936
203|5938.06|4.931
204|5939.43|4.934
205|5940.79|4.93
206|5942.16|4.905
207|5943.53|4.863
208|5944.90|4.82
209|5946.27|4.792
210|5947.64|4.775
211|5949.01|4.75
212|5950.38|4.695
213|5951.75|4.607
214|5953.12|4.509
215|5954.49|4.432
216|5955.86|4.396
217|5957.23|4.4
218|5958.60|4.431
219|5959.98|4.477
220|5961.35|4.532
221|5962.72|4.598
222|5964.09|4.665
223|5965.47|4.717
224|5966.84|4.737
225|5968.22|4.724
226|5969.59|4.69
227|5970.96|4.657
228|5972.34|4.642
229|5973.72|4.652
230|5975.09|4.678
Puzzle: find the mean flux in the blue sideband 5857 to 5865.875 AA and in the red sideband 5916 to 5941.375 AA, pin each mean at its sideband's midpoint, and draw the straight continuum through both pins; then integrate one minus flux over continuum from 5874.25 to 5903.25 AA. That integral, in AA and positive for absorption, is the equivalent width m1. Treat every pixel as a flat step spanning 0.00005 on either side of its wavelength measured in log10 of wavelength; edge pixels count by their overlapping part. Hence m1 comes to 1.3 AA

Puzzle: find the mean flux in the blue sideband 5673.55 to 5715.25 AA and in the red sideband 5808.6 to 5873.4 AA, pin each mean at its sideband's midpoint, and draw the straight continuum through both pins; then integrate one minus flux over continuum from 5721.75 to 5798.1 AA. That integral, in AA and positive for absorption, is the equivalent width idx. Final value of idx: -1.4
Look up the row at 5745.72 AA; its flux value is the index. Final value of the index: 5.029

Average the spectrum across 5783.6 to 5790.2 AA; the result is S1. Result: 4.59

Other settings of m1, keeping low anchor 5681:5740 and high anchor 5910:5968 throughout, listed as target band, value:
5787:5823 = -1.4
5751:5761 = 0.0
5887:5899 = 1.2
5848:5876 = 0.5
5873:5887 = 0.4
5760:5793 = 0.3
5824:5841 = -0.6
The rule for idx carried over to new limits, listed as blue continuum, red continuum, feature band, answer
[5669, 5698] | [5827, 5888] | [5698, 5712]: 0.2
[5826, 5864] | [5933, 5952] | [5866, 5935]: 2.7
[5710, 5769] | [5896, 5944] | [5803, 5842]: -0.8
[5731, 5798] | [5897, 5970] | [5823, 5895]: 1.3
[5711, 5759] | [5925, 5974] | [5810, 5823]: -0.1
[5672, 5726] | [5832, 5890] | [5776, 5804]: -0.8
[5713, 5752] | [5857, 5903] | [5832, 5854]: -1.3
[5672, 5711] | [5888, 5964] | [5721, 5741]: -0.8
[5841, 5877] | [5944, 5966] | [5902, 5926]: -0.5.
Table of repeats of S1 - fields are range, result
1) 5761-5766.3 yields 4.73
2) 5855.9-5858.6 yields 4.49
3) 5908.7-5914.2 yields 4.88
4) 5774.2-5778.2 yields 4.75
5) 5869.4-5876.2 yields 4.8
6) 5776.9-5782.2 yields 4.64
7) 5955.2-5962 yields 4.45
